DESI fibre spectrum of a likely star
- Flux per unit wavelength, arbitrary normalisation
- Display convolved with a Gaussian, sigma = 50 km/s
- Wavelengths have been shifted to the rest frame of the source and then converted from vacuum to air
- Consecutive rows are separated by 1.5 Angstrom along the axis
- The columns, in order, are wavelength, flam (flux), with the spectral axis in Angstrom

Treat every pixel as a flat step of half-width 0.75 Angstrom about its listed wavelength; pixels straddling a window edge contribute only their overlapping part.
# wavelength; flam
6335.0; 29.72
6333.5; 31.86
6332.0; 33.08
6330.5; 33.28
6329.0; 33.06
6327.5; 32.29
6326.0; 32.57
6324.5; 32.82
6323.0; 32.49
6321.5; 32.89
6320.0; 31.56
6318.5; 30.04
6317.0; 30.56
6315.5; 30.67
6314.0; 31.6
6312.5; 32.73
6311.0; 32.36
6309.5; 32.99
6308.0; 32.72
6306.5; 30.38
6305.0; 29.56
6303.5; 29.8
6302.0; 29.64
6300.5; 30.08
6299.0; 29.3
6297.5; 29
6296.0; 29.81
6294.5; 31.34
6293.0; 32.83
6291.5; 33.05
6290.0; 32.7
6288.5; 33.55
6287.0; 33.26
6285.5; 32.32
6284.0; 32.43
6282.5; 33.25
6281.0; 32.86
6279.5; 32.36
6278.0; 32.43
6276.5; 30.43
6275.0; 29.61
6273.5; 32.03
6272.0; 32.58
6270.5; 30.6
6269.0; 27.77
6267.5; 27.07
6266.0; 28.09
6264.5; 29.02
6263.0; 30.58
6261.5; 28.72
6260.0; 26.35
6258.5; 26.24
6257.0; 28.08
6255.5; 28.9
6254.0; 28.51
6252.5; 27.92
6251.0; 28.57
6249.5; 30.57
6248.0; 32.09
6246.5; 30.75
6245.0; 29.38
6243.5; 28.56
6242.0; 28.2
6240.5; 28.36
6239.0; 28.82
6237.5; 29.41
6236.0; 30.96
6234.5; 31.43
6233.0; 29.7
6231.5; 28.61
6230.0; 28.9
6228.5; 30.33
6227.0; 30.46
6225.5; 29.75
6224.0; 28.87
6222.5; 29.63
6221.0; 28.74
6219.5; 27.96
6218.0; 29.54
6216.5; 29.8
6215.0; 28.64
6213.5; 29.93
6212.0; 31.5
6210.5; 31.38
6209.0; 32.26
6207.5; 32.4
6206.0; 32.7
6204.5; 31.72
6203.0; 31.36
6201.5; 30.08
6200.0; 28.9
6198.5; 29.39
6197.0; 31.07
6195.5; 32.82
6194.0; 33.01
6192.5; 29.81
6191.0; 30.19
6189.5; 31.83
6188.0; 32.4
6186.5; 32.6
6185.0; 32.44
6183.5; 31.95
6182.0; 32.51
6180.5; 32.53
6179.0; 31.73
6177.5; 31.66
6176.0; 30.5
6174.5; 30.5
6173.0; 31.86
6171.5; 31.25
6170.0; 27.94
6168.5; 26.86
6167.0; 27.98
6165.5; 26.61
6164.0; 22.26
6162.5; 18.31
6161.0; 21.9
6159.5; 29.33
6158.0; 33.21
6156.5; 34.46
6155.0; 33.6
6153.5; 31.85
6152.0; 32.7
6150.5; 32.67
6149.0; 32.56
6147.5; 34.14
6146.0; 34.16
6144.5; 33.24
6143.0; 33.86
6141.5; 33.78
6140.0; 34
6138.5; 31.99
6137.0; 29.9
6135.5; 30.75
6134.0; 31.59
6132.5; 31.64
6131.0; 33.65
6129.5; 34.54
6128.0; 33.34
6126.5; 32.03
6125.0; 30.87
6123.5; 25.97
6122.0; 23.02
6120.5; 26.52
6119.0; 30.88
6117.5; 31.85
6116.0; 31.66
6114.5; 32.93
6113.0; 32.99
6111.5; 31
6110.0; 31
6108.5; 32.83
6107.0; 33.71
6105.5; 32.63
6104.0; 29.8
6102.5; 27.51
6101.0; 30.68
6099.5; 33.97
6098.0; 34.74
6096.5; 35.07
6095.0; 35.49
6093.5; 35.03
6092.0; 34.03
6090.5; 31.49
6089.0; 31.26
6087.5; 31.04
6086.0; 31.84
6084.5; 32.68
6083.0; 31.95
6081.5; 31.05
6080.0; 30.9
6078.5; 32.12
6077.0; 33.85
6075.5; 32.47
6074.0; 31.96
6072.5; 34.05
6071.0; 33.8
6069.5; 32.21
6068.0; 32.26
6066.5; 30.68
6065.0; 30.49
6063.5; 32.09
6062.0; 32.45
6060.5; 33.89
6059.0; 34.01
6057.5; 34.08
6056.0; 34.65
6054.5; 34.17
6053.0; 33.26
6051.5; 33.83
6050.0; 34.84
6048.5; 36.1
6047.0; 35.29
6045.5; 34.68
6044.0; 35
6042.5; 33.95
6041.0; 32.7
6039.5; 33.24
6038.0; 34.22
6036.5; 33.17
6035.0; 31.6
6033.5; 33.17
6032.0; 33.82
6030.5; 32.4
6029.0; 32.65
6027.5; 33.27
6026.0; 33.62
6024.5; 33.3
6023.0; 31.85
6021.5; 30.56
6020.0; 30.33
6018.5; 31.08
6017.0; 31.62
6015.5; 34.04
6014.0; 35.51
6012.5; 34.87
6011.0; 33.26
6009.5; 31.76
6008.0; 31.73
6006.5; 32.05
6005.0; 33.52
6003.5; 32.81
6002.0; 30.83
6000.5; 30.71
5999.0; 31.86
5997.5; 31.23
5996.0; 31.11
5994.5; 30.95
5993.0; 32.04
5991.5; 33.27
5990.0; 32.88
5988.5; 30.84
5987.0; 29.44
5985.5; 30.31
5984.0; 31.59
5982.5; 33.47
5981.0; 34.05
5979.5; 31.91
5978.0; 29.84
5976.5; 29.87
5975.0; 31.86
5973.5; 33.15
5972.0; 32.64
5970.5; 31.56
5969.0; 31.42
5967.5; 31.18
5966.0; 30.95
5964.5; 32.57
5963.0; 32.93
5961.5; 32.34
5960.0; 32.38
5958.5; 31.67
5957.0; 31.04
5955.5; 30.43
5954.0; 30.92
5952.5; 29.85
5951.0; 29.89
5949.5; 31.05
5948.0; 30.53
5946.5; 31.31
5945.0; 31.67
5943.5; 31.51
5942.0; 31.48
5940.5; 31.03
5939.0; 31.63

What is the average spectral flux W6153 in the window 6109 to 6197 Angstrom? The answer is 30.9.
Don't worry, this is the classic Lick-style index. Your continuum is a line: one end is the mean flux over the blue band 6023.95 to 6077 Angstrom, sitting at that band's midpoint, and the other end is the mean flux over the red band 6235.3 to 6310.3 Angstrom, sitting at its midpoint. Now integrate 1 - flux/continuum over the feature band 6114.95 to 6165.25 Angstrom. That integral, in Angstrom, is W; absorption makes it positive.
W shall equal 2.1 Angstrom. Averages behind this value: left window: 33.4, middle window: 30.8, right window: 30.3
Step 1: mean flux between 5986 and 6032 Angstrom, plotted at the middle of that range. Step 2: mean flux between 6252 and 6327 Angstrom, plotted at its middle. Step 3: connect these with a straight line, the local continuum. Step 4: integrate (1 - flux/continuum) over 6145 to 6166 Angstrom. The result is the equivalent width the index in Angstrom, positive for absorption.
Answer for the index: 1.0 Angstrom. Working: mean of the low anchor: 32.2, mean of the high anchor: 30.8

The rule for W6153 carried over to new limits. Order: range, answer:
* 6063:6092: 32.1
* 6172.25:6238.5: 30.8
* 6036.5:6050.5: 34.4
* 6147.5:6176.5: 29.4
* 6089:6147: 32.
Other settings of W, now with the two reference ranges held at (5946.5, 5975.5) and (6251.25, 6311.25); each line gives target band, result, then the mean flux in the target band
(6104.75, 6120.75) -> -0.4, 31.8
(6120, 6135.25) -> 0.3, 30.4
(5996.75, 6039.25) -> -1.7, 32.5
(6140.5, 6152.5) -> -1.0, 33.4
